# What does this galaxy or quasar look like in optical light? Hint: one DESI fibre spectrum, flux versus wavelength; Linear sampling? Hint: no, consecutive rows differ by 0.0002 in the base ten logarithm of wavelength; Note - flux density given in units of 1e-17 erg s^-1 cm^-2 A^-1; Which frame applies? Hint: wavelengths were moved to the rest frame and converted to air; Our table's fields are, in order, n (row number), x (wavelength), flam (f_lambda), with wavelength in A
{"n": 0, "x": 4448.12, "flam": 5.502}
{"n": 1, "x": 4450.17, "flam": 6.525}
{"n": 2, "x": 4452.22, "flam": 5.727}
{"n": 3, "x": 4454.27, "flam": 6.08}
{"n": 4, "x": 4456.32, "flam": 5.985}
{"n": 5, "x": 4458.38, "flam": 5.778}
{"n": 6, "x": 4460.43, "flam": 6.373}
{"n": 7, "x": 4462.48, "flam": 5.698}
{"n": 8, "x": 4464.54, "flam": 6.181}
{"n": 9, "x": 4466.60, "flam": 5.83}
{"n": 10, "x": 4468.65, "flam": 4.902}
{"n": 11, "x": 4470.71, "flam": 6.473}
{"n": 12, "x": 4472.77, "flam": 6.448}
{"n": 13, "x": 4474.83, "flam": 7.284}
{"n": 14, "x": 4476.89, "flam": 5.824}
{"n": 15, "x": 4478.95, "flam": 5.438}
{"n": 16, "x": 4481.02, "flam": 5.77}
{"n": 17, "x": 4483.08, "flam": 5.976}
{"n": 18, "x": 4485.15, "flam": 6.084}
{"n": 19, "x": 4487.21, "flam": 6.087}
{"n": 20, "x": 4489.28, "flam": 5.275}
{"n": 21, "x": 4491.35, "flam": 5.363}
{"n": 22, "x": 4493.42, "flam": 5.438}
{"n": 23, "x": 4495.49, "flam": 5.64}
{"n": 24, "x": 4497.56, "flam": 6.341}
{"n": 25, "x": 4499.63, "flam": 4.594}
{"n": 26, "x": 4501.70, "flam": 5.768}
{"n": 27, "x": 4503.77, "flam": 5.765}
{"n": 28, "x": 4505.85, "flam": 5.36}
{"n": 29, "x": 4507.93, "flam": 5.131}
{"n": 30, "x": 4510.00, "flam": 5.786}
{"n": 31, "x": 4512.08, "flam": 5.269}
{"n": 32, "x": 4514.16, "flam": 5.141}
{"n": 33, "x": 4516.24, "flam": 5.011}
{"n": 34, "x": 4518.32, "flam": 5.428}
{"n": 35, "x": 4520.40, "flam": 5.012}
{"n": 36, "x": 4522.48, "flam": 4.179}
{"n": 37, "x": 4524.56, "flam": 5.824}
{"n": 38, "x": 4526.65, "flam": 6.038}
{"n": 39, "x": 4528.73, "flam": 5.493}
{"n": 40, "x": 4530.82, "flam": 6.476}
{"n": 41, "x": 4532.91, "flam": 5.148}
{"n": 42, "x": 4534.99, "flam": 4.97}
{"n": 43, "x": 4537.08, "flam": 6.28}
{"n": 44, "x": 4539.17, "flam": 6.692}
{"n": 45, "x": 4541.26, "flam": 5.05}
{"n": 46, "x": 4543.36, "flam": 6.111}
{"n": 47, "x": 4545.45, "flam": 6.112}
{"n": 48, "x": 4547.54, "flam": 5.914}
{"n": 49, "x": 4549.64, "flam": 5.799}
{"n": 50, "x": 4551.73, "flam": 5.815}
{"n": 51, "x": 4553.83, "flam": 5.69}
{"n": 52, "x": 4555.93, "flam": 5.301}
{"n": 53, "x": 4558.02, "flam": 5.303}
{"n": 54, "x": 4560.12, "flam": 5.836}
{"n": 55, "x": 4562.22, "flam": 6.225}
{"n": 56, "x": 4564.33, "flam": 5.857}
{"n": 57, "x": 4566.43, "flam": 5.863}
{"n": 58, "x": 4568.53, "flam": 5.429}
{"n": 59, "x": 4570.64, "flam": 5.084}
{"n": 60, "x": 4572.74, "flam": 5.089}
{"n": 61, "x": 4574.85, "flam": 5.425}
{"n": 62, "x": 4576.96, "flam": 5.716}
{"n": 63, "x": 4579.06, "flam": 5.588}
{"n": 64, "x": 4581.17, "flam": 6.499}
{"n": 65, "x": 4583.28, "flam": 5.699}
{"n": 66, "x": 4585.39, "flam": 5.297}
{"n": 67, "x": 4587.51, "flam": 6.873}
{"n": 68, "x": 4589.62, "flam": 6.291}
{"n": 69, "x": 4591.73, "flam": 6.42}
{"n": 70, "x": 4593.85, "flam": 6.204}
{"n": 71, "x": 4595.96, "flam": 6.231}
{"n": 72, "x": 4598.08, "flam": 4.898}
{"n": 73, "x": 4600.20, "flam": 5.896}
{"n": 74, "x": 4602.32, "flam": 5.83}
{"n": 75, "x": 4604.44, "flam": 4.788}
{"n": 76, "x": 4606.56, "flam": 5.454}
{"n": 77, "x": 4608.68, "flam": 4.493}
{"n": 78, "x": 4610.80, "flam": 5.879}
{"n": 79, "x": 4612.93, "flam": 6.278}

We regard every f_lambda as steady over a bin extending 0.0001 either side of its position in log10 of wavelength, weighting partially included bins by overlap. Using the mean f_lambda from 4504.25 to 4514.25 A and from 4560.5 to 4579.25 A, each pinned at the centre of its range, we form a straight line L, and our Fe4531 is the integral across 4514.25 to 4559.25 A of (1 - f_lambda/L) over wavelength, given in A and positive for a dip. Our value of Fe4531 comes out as -1.0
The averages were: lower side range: 5.38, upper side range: 5.59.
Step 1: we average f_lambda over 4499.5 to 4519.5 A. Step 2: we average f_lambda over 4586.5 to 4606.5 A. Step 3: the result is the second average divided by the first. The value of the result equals 1.1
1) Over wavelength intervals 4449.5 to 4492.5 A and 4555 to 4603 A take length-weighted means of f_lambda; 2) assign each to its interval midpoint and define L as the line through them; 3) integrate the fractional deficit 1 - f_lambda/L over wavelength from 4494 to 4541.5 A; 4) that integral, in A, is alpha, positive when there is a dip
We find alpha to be 3.0 A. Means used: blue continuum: 5.95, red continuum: 5.78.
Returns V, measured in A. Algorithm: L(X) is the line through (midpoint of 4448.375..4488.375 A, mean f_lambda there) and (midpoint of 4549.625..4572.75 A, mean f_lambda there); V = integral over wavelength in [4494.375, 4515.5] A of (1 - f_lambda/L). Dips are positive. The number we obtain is 1.4 A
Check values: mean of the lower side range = 6.01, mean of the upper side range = 5.62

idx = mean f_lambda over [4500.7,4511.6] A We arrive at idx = 5.54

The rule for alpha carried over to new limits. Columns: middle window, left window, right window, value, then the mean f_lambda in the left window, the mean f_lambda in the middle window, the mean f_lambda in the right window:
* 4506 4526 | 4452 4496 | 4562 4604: 2.18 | 5.9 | 5.22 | 5.8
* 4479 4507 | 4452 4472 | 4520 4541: 0.67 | 5.92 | 5.64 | 5.61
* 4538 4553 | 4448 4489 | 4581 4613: -0.16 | 6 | 5.93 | 5.78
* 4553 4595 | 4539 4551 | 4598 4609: -1.47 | 5.89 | 5.79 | 5.3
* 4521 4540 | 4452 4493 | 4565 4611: 0.49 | 5.92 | 5.65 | 5.68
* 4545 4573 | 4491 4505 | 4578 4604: 0.69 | 5.57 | 5.67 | 5.95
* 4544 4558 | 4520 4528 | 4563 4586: -0.73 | 5.3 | 5.75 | 5.61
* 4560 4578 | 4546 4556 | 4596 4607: 0.16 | 5.76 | 5.6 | 5.45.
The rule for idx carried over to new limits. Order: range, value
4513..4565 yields 5.63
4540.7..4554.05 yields 5.82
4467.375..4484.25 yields 6.01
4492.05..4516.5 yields 5.45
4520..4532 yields 5.53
